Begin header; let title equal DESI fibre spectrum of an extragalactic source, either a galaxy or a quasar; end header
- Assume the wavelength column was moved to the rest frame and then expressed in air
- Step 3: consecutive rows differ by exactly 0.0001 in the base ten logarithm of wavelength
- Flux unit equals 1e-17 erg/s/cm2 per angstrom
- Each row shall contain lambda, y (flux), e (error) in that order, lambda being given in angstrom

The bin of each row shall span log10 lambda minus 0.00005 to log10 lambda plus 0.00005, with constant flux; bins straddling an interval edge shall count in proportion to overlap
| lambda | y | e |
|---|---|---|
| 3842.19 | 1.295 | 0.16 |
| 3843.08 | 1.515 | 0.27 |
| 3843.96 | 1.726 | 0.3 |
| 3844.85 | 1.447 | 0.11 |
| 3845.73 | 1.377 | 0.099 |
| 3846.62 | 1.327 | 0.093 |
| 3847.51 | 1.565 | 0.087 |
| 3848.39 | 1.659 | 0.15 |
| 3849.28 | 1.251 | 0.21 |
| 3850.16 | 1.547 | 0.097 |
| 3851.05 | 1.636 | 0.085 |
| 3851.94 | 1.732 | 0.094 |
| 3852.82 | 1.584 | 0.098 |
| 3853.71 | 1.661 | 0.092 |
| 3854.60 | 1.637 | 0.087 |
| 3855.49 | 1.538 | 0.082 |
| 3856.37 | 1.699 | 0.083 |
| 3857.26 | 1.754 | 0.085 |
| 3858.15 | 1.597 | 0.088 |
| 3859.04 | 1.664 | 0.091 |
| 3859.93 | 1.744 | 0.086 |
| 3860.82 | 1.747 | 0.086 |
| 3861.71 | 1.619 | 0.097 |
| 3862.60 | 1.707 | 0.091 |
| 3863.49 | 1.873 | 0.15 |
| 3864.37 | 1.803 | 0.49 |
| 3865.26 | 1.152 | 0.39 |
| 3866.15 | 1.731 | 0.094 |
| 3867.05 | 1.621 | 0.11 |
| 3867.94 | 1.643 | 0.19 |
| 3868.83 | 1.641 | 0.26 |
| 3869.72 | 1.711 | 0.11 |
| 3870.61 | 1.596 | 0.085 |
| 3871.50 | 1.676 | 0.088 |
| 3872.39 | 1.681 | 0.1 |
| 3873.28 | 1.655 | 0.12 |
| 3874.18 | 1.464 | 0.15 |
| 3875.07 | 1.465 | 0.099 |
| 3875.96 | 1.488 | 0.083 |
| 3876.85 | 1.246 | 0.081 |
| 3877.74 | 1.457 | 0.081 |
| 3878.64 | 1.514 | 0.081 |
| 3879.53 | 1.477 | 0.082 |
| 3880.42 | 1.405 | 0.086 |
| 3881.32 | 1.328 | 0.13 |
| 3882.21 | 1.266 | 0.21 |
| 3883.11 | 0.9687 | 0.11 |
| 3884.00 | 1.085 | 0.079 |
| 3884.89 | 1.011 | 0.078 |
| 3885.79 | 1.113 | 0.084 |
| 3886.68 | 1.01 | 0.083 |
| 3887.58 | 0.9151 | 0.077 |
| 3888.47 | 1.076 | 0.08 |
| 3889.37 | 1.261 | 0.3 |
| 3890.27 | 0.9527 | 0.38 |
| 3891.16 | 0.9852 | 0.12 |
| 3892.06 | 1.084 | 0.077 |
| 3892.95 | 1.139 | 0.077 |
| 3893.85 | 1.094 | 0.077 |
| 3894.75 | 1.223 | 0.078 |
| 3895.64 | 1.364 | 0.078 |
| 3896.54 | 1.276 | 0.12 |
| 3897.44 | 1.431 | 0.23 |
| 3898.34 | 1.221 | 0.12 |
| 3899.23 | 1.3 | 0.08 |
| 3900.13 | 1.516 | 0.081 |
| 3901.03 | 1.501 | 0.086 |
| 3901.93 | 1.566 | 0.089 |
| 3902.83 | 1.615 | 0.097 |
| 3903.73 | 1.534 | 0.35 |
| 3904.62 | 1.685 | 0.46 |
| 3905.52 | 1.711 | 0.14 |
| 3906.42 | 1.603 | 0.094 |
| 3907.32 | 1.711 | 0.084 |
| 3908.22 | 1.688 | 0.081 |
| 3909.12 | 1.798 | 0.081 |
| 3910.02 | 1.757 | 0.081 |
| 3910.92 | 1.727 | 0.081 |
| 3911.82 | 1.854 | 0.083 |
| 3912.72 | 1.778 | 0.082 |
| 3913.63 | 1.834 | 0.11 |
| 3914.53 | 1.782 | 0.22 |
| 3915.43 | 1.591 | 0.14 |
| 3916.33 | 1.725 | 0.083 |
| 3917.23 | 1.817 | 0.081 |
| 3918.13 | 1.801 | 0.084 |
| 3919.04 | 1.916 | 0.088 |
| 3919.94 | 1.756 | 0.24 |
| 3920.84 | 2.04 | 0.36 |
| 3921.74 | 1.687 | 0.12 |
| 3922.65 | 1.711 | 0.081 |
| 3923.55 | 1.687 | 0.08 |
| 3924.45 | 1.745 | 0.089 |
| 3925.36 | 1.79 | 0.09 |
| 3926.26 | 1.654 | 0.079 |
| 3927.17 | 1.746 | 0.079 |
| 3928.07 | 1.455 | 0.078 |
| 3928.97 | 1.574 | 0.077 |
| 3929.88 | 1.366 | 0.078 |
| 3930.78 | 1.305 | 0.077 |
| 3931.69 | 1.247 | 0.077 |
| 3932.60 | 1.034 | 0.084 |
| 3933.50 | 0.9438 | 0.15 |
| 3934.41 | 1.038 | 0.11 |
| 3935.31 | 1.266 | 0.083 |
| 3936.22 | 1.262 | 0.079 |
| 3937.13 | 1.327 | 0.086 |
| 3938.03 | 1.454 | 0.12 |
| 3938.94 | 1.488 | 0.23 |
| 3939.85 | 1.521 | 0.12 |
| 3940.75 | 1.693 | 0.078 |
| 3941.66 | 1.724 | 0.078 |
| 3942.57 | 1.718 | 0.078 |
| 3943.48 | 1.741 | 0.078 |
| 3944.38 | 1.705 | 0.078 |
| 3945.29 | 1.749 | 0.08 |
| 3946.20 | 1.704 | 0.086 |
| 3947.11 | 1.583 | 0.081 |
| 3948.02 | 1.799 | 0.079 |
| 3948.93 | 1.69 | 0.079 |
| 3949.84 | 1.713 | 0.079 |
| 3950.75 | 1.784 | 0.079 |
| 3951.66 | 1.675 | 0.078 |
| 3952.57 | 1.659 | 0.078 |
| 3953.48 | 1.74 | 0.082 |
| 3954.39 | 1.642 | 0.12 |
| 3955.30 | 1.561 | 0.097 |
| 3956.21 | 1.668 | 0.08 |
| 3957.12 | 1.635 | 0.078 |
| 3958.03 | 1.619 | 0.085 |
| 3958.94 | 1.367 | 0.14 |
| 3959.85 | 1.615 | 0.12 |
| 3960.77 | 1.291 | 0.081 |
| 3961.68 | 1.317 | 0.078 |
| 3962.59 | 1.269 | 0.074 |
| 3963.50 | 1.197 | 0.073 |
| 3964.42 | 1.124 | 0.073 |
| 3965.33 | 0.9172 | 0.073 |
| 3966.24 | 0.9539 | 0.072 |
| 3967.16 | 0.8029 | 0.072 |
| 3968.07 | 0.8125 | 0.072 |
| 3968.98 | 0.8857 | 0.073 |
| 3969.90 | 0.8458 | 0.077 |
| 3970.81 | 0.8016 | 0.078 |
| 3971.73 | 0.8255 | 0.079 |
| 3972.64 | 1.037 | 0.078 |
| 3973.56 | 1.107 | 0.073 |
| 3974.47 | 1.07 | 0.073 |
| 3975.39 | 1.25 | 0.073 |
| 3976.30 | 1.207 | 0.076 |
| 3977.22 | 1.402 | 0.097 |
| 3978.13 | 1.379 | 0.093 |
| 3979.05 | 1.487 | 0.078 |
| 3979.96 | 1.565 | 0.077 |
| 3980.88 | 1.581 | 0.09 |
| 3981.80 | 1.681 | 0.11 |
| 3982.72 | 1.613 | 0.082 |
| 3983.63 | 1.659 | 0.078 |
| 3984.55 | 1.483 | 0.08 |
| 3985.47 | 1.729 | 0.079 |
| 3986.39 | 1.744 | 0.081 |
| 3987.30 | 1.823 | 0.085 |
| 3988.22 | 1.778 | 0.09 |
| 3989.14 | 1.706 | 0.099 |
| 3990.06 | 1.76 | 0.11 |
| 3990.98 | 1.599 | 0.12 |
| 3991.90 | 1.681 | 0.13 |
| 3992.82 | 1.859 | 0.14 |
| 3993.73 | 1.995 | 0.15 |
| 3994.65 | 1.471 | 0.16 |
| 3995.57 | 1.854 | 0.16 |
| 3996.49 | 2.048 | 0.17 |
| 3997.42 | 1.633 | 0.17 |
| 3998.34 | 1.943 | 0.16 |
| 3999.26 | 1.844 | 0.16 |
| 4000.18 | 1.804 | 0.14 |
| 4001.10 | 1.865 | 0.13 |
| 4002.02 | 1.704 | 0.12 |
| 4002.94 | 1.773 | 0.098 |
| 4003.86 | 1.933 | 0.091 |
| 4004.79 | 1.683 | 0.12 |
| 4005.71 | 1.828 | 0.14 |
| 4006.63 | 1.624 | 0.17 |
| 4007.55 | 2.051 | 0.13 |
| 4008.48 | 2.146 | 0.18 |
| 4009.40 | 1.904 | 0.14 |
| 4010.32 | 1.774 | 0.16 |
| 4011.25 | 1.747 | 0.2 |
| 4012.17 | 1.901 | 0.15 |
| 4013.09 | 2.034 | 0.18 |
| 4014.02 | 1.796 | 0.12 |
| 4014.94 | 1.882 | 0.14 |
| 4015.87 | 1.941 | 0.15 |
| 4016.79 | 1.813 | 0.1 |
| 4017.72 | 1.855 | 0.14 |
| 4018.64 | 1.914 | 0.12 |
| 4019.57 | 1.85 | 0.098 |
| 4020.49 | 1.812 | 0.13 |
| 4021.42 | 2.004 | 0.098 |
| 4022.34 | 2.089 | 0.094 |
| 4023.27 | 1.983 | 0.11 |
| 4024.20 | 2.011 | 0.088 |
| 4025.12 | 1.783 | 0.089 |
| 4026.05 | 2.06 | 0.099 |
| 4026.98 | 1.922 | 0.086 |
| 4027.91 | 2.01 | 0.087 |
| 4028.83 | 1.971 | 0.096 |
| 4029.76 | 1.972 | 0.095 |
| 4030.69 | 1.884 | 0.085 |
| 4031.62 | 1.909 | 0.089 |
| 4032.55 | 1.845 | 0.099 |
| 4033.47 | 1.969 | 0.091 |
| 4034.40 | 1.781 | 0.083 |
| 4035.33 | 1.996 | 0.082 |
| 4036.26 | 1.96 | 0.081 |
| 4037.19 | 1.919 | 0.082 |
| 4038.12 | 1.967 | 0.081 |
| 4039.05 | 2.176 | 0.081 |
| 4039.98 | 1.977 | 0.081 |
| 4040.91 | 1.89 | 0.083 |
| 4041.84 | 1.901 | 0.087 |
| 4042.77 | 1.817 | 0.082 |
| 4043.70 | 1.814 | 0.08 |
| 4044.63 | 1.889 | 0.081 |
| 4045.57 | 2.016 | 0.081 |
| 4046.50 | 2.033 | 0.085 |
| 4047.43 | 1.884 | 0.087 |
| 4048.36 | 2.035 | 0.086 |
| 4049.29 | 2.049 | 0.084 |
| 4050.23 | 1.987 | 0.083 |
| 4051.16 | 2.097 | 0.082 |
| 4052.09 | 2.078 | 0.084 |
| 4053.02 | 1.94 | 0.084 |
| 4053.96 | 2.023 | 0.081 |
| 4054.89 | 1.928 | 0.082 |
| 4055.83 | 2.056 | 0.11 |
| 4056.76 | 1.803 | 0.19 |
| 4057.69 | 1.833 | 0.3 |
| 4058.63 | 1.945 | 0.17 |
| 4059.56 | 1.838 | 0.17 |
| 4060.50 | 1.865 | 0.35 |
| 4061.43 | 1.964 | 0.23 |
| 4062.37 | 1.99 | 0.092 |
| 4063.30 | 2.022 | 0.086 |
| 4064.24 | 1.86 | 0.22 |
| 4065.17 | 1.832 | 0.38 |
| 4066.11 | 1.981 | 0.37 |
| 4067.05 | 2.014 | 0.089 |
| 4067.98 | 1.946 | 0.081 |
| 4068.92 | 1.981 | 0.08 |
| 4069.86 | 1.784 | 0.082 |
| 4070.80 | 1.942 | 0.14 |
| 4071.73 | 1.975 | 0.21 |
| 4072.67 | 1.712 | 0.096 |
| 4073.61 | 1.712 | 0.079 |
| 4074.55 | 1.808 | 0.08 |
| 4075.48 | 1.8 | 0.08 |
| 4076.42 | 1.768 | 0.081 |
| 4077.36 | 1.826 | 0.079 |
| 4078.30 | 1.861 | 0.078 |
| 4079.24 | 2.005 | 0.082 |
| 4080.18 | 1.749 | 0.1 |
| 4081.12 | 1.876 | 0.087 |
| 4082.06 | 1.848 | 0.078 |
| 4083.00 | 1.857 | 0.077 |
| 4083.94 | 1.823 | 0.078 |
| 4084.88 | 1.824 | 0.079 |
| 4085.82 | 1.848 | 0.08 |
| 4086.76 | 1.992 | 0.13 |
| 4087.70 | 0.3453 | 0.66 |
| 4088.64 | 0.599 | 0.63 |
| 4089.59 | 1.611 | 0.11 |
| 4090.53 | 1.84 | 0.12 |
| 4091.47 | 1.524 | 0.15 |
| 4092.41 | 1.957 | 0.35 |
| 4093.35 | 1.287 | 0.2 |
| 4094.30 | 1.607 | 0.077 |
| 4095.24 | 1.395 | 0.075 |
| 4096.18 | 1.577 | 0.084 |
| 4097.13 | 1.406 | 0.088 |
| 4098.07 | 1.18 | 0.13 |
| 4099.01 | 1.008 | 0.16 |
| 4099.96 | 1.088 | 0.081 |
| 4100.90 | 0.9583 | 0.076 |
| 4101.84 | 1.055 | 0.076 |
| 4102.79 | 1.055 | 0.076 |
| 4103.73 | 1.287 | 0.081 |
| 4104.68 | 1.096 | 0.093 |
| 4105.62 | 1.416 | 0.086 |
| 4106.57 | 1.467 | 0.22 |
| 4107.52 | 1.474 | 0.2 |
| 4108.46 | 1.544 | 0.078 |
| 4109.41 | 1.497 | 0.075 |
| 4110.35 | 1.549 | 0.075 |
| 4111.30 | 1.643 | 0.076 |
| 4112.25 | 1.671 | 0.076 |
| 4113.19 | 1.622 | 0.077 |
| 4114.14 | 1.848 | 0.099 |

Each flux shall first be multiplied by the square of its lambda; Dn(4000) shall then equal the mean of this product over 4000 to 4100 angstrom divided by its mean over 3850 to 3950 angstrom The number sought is 1.30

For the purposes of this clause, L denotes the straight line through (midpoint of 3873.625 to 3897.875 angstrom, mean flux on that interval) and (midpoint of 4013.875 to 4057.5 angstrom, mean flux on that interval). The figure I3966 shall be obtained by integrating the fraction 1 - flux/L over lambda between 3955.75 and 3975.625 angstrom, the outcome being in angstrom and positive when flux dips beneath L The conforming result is 5.6 angstrom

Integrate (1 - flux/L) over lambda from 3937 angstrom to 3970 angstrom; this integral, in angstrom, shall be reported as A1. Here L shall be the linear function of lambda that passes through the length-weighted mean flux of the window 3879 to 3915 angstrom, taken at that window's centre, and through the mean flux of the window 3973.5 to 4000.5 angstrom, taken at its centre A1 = 1.5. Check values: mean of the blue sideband 1.39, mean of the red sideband 1.63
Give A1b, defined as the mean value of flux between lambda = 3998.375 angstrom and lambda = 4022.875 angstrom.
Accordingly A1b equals 1.87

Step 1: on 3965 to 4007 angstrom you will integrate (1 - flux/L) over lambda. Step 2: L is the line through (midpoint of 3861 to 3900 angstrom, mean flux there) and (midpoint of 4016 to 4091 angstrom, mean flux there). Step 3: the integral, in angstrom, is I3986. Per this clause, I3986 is 4.5 angstrom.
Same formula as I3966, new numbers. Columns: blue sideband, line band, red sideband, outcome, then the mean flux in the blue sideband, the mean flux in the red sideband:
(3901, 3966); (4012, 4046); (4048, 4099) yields -4.22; 1.58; 1.78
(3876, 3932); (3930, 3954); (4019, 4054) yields 1.43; 1.48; 1.95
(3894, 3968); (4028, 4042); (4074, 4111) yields -3.94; 1.54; 1.51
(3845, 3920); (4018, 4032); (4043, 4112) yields -2.51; 1.51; 1.7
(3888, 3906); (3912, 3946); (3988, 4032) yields -2.63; 1.33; 1.86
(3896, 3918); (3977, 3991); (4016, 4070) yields 1.37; 1.63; 1.94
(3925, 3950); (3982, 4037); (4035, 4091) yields -4.39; 1.51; 1.86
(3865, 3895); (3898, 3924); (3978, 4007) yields -4.50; 1.33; 1.73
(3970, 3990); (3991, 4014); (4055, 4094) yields -4.94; 1.42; 1.78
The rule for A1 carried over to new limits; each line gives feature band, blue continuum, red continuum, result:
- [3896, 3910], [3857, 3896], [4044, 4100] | -0.88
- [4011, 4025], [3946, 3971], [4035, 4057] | -0.99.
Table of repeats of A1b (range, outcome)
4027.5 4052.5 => 1.96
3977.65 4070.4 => 1.87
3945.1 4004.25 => 1.51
